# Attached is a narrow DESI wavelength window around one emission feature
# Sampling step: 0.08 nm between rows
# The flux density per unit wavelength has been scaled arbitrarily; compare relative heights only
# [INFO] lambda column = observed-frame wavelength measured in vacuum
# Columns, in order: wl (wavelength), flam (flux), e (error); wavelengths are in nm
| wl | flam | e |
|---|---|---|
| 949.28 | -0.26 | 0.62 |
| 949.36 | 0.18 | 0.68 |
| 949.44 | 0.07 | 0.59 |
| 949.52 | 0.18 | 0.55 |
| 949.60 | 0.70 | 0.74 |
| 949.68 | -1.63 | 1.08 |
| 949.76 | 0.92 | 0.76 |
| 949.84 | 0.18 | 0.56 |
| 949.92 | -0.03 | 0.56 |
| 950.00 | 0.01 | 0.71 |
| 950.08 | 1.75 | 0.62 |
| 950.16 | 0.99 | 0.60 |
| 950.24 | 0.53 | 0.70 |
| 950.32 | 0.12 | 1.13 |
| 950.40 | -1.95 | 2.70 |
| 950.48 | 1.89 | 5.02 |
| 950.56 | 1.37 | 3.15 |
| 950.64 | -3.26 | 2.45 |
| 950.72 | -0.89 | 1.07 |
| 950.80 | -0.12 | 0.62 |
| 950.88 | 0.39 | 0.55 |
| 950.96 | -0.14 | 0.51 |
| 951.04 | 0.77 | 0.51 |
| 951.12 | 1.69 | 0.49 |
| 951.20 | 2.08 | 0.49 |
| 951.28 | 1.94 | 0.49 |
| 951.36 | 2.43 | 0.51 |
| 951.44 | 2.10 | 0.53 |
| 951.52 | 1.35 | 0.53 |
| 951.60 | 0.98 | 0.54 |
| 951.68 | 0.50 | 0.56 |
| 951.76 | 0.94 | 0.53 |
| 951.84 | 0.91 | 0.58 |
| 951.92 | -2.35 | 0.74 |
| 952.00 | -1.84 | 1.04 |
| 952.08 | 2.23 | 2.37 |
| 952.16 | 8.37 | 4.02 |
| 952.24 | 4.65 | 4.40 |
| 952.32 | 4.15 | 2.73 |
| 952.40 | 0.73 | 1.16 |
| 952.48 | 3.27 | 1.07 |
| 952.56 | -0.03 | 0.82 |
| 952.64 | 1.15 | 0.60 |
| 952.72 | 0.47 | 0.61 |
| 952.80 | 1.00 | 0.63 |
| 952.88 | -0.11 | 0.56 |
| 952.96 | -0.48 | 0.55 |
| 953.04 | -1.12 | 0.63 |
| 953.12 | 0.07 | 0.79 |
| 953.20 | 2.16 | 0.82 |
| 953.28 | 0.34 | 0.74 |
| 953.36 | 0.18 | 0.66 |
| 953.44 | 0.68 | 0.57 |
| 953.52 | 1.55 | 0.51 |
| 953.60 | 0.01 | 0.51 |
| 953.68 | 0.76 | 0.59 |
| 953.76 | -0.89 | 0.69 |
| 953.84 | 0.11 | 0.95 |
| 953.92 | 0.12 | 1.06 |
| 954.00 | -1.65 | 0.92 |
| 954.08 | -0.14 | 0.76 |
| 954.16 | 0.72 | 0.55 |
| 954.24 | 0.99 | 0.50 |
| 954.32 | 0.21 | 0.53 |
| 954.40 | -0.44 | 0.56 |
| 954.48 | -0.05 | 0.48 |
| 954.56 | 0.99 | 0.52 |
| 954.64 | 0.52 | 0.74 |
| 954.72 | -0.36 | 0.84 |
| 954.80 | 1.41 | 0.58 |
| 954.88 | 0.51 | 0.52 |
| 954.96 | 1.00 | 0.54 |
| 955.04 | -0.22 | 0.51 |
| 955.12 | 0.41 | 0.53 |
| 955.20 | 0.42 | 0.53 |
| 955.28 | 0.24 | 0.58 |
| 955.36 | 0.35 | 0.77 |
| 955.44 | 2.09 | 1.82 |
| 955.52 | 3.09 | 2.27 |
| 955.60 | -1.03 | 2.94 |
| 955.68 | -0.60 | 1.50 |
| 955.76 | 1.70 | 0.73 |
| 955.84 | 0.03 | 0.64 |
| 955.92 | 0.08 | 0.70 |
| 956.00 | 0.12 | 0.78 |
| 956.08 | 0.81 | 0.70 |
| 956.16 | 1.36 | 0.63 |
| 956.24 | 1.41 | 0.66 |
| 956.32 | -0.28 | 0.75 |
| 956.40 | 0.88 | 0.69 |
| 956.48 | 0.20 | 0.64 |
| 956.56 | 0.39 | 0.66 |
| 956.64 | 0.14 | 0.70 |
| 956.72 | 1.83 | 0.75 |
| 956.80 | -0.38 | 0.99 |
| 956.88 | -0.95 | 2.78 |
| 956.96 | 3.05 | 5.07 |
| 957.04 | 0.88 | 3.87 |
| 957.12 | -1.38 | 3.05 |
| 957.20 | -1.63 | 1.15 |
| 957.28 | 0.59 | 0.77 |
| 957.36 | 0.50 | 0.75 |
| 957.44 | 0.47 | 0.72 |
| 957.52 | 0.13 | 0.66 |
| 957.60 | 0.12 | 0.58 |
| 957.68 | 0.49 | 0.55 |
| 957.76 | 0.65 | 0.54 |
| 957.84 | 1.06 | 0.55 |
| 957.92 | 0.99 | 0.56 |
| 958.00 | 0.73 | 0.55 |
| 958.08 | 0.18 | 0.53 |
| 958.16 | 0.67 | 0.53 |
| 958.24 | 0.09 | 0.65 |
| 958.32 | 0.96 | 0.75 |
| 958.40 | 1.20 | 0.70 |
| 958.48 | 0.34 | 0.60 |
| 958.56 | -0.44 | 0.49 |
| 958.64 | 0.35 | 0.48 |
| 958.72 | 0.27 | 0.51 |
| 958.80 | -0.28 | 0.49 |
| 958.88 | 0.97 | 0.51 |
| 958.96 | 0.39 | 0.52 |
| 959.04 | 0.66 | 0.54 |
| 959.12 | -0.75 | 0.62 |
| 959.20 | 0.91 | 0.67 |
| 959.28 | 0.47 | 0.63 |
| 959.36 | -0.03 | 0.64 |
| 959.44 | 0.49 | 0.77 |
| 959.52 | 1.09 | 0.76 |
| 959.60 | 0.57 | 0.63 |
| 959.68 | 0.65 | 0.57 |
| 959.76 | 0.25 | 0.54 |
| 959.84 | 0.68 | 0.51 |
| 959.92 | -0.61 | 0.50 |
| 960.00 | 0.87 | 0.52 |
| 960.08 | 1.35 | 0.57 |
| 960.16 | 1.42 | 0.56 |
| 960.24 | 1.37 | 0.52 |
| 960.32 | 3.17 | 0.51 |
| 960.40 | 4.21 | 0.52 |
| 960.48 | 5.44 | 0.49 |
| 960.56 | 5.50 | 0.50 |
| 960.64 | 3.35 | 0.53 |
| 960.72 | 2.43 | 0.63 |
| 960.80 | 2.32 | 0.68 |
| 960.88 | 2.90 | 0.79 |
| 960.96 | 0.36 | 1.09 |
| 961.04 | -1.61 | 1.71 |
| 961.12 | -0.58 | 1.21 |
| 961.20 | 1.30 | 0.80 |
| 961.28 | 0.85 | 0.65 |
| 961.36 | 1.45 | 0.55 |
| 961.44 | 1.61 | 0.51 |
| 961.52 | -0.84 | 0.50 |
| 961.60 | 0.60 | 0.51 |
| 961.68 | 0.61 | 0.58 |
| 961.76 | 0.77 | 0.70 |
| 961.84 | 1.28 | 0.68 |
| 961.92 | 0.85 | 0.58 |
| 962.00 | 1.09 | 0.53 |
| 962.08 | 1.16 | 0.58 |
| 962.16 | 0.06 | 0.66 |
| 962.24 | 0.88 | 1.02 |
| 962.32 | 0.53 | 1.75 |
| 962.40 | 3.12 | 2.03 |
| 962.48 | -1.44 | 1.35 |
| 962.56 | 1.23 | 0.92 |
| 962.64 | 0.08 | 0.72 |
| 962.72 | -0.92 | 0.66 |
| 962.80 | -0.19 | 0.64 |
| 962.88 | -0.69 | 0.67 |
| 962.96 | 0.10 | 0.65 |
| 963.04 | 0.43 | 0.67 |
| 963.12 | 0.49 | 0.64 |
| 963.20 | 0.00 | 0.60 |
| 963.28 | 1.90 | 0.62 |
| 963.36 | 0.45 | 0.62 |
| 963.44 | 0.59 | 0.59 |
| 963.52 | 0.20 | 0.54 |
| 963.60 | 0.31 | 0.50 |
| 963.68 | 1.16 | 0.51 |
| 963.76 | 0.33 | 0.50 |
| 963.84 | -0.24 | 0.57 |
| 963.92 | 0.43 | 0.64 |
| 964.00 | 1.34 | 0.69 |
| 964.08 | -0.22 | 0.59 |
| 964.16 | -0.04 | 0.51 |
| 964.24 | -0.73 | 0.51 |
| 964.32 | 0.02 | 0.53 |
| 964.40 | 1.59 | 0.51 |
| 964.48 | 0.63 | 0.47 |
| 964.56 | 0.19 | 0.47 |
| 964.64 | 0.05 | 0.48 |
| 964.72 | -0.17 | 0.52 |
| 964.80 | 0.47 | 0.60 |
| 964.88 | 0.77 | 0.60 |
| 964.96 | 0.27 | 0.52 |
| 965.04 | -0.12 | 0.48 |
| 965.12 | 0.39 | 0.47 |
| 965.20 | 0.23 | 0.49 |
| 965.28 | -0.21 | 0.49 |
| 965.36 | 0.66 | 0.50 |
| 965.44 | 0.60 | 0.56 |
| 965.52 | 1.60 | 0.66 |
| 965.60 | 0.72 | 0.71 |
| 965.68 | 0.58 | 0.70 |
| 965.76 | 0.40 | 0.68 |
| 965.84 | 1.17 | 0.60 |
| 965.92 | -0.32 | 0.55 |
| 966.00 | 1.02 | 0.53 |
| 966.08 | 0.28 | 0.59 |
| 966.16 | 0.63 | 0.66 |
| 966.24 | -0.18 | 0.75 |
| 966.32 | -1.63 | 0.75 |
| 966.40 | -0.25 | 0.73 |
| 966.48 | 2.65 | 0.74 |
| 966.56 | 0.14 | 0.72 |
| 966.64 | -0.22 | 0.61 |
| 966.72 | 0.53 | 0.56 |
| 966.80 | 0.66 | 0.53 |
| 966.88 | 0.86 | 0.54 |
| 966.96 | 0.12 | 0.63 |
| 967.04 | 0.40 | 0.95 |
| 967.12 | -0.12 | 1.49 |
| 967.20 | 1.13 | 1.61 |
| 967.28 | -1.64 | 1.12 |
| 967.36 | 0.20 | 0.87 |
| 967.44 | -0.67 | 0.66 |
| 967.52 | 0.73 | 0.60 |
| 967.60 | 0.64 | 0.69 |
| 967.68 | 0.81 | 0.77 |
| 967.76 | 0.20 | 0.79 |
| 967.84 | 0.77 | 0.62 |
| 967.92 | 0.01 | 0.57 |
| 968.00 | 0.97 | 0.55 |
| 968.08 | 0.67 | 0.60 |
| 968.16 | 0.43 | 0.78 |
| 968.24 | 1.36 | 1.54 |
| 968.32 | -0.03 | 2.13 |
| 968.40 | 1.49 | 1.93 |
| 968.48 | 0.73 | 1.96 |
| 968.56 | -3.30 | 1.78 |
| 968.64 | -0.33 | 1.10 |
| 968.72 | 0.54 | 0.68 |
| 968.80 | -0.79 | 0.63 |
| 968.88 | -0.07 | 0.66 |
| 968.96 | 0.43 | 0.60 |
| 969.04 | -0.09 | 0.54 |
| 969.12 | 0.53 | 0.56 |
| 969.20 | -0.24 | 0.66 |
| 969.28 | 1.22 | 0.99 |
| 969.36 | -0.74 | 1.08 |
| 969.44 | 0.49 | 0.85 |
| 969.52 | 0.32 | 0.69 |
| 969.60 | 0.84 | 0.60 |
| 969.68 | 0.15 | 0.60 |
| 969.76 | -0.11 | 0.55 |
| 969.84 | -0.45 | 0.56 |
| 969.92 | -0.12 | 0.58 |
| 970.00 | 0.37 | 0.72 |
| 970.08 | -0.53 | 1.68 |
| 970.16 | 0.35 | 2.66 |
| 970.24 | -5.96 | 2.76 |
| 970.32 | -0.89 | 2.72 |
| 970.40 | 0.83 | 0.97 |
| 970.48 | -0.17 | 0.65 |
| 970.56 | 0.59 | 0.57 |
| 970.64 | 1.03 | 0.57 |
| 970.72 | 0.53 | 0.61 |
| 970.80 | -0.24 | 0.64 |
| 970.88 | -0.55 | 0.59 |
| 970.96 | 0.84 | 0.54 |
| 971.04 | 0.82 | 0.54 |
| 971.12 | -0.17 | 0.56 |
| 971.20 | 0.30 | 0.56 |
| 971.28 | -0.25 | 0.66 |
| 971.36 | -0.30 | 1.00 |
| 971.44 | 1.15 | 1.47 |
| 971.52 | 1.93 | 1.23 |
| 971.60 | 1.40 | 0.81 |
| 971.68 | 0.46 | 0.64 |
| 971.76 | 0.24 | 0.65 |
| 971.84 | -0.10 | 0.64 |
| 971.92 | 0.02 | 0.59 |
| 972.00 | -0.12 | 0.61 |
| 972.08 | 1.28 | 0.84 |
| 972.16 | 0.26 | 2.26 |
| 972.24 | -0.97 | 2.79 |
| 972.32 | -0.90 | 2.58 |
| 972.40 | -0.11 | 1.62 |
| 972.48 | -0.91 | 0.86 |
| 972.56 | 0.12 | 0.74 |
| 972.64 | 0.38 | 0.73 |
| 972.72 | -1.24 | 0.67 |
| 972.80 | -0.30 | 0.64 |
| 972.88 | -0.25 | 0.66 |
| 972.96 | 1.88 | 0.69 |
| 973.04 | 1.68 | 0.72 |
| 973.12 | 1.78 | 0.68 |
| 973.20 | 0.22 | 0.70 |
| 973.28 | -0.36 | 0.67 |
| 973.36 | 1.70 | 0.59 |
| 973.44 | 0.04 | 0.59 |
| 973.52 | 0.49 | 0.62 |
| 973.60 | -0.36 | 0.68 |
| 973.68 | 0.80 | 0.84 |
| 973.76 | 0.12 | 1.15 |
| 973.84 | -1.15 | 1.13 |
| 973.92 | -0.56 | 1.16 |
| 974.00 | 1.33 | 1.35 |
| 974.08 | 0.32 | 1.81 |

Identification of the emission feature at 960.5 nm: [O III] 5007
